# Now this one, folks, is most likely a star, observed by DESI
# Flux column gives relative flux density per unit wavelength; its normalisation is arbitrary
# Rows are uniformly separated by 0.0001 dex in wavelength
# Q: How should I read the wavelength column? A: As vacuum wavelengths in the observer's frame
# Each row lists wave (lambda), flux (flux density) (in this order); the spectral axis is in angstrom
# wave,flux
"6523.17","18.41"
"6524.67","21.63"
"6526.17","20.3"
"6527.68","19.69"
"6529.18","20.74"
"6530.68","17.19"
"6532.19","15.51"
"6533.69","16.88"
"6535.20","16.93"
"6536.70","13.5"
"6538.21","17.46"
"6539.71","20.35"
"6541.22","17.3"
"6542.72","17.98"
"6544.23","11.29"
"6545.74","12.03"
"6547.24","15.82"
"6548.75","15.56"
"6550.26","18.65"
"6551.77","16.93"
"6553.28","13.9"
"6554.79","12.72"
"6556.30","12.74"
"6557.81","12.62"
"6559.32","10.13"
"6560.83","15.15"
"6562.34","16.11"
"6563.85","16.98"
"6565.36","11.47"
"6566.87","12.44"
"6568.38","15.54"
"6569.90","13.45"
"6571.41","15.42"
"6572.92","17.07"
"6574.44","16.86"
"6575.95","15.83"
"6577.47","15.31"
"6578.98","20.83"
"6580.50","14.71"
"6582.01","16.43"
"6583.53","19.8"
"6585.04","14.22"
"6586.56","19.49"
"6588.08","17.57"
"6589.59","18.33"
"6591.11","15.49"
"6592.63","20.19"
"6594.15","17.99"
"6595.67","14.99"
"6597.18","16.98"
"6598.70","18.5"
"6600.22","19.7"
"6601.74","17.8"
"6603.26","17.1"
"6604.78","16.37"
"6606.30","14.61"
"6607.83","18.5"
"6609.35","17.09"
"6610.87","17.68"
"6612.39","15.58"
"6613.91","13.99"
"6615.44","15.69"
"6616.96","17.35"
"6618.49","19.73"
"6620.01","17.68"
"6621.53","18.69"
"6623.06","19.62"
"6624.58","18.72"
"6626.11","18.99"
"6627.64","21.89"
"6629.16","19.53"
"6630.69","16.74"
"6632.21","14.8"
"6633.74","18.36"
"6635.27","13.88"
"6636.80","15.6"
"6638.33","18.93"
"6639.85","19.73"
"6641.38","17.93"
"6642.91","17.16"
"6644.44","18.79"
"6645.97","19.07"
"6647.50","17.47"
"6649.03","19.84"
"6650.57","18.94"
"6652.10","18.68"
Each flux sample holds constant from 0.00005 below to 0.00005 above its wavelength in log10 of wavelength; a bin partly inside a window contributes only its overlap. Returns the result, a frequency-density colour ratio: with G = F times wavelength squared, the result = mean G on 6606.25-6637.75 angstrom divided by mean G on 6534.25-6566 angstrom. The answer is 1.18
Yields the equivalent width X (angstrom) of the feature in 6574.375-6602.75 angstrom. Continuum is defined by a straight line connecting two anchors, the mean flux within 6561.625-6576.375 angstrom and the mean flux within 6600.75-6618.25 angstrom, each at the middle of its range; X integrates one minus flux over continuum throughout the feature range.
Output -2.8 angstrom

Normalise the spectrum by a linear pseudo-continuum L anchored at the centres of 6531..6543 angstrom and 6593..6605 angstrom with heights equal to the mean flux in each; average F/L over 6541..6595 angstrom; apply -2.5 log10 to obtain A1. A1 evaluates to 0.11 mag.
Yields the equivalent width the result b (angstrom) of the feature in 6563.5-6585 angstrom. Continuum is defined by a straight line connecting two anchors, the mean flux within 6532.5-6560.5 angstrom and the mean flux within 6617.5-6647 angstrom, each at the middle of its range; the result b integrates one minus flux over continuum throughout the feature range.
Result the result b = 0.48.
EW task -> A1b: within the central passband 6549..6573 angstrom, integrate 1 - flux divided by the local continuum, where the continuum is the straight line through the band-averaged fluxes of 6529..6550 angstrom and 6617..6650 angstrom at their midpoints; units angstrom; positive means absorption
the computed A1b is 3.3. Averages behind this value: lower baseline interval 16.3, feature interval 14.4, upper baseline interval 18.2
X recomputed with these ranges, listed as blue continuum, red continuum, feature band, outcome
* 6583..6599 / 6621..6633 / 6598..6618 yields 1.2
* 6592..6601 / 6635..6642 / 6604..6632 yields 0.1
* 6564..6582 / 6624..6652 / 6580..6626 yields -1.9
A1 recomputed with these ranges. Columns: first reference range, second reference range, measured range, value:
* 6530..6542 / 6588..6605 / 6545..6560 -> 0.21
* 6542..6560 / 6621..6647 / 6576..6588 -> -0.10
